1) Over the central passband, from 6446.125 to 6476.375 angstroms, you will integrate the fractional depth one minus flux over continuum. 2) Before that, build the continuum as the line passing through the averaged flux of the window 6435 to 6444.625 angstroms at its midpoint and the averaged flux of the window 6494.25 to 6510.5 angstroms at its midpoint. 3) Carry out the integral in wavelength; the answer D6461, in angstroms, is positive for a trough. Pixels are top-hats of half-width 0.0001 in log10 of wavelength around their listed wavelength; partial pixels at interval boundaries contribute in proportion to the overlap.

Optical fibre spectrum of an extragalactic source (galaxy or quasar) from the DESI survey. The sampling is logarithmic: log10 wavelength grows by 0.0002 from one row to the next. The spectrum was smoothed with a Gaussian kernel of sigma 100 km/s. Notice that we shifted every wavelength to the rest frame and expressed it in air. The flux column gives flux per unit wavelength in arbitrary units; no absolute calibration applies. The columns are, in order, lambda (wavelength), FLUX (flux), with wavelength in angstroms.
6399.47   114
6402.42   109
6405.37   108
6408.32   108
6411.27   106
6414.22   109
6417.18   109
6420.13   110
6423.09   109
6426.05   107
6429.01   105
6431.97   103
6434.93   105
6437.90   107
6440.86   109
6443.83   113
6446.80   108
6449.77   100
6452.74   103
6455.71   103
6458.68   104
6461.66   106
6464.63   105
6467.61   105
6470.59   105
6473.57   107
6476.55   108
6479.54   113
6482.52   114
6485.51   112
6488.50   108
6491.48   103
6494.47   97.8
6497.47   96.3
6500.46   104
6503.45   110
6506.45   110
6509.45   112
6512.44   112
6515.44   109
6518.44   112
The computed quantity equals 0.8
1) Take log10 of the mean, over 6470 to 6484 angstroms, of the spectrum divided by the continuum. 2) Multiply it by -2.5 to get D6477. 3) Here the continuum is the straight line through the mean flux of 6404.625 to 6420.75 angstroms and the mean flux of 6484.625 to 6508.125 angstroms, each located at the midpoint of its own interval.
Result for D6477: -0.04 mag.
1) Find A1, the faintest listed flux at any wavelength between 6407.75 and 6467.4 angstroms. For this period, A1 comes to 100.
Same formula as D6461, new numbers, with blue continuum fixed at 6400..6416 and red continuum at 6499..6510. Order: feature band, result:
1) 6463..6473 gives 0.3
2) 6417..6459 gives 0.8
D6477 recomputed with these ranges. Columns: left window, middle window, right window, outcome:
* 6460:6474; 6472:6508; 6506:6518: 0.01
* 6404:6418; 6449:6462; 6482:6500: 0.03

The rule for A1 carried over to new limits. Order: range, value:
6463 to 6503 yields 96.3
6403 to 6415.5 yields 106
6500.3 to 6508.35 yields 104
